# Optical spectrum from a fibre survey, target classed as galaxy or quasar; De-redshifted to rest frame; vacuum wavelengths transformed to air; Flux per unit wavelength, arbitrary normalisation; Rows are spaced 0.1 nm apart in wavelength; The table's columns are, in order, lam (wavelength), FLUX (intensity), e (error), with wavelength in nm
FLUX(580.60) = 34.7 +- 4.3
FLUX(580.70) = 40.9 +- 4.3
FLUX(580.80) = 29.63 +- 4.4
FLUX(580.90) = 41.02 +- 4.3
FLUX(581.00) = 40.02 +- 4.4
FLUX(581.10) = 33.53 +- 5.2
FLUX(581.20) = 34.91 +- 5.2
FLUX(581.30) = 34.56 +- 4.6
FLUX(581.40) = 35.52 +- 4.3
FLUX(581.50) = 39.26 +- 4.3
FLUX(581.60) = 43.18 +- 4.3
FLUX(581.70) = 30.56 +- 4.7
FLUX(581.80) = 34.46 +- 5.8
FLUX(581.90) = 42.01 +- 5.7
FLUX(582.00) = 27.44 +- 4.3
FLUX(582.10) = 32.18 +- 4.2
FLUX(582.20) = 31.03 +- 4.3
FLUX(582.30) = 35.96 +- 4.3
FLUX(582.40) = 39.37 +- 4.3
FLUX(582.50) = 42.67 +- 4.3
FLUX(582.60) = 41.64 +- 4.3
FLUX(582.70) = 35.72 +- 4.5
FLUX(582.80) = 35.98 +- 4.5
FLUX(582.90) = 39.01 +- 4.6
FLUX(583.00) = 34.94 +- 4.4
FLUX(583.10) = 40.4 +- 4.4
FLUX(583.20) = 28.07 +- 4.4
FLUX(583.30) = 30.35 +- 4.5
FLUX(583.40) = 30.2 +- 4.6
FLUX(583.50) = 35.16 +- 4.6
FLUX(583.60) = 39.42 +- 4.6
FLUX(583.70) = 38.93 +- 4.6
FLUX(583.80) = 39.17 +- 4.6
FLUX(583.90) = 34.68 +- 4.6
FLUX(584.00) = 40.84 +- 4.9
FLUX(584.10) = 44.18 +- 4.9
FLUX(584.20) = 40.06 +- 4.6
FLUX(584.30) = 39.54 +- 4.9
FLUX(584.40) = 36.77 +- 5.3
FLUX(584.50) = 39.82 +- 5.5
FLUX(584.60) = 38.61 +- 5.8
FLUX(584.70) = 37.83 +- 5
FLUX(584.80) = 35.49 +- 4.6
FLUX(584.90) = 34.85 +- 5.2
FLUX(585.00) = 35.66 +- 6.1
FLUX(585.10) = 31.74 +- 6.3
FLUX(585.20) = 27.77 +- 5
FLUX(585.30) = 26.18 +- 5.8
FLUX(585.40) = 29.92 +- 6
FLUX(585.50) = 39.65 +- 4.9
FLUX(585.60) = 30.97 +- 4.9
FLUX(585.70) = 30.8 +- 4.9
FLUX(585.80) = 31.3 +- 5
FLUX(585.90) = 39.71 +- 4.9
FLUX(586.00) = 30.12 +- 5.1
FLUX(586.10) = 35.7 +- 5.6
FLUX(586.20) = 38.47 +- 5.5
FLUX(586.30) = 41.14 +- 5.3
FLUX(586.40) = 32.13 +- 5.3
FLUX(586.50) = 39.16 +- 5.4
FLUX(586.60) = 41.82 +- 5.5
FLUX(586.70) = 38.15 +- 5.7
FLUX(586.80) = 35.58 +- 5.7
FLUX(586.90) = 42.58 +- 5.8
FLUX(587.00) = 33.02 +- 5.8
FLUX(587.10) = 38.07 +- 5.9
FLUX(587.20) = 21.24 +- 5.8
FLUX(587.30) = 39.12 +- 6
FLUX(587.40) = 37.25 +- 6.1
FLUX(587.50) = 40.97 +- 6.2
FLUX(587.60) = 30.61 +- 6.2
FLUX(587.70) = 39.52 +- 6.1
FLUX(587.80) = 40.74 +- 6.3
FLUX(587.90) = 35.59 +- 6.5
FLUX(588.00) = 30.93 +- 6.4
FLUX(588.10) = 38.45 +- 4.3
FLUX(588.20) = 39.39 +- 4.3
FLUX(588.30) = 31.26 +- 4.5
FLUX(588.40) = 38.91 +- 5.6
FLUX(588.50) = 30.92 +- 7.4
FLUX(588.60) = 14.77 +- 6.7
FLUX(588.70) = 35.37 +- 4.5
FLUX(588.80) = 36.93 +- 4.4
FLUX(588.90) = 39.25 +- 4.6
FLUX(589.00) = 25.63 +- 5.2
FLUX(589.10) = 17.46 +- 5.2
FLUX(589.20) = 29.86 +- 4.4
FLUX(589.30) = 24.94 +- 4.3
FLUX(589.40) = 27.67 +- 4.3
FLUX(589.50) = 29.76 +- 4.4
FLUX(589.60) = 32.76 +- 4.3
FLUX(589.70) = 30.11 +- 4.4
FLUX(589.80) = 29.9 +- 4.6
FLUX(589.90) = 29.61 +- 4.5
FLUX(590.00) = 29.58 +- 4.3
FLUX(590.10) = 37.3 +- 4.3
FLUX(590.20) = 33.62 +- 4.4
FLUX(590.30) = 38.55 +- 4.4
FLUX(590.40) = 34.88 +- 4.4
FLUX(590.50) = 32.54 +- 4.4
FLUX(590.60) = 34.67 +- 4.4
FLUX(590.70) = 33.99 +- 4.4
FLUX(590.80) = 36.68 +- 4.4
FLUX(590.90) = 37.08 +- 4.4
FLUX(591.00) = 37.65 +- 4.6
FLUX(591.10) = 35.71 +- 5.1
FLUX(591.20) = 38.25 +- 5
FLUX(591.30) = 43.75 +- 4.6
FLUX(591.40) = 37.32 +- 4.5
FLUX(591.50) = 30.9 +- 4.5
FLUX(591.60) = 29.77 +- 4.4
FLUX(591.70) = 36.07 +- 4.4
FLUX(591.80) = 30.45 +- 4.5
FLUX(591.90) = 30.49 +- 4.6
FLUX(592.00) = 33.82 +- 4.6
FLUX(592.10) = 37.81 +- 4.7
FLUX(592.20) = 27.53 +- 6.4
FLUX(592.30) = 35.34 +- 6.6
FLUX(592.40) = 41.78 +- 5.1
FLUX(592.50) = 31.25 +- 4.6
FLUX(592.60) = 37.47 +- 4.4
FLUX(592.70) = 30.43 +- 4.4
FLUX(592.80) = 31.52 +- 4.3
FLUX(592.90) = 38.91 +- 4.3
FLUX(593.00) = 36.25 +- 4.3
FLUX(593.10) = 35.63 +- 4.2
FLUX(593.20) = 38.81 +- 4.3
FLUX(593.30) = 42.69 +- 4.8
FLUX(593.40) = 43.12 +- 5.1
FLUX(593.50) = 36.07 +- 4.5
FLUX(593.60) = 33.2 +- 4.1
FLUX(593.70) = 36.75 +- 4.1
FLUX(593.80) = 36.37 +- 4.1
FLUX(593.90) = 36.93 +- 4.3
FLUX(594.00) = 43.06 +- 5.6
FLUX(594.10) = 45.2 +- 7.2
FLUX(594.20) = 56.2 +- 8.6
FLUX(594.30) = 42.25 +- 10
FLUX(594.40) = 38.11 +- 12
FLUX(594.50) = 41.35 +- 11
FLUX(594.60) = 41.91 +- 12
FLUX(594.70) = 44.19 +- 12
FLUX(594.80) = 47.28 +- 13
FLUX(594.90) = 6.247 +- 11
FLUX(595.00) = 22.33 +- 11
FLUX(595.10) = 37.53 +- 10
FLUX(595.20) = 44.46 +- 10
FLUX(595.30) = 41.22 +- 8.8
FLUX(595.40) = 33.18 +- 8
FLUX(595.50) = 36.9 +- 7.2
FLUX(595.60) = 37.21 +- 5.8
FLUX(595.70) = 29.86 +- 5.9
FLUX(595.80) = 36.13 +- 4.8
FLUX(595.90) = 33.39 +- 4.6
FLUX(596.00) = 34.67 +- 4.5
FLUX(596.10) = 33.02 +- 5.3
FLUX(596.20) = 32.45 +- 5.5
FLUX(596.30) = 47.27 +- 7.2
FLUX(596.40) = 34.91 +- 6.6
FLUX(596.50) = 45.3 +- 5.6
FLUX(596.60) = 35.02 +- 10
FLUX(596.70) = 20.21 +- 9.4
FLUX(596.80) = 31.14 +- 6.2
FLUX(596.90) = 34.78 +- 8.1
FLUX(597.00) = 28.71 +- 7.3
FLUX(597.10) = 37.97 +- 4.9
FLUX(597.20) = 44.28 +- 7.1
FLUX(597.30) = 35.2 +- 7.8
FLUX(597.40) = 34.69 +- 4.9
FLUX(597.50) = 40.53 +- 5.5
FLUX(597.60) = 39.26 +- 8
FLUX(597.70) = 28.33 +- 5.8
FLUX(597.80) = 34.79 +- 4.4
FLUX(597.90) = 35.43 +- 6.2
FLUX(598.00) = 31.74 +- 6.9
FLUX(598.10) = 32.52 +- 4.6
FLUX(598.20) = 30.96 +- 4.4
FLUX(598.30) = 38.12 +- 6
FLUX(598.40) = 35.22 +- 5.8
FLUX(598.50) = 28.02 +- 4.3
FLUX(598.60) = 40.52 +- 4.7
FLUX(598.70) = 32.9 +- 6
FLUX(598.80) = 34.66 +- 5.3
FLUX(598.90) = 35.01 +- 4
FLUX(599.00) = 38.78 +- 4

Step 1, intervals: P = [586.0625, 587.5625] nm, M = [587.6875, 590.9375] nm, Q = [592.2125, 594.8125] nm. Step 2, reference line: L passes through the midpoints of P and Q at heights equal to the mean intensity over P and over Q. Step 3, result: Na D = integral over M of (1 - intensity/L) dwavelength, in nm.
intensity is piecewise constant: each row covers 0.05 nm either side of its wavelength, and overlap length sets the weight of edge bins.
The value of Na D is 0.44 nm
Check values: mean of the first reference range 36.9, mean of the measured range 32.6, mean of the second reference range 39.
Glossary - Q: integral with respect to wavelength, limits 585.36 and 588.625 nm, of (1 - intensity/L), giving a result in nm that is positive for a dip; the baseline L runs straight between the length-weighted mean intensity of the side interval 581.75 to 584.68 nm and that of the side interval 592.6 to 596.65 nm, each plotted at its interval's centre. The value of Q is 0.16 nm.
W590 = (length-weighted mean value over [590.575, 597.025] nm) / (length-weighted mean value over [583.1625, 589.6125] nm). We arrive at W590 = 1.05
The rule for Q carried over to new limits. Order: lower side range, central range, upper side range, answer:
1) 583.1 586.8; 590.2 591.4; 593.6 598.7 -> -0.021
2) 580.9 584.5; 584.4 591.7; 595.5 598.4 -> 0.385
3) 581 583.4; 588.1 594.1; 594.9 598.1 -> 0.159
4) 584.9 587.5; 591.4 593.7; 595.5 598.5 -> -0.015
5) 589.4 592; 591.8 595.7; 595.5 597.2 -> -0.285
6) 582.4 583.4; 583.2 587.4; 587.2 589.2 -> -0.079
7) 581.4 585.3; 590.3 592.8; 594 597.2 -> 0.119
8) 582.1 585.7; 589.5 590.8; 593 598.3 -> 0.113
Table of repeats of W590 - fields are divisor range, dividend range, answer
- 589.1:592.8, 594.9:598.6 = 1.04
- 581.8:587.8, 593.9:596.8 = 1.03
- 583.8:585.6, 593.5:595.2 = 1.06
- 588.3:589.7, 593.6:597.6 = 1.24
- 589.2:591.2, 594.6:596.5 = 1.08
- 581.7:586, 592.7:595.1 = 1.06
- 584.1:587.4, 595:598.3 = 0.99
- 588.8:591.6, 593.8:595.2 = 1.18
